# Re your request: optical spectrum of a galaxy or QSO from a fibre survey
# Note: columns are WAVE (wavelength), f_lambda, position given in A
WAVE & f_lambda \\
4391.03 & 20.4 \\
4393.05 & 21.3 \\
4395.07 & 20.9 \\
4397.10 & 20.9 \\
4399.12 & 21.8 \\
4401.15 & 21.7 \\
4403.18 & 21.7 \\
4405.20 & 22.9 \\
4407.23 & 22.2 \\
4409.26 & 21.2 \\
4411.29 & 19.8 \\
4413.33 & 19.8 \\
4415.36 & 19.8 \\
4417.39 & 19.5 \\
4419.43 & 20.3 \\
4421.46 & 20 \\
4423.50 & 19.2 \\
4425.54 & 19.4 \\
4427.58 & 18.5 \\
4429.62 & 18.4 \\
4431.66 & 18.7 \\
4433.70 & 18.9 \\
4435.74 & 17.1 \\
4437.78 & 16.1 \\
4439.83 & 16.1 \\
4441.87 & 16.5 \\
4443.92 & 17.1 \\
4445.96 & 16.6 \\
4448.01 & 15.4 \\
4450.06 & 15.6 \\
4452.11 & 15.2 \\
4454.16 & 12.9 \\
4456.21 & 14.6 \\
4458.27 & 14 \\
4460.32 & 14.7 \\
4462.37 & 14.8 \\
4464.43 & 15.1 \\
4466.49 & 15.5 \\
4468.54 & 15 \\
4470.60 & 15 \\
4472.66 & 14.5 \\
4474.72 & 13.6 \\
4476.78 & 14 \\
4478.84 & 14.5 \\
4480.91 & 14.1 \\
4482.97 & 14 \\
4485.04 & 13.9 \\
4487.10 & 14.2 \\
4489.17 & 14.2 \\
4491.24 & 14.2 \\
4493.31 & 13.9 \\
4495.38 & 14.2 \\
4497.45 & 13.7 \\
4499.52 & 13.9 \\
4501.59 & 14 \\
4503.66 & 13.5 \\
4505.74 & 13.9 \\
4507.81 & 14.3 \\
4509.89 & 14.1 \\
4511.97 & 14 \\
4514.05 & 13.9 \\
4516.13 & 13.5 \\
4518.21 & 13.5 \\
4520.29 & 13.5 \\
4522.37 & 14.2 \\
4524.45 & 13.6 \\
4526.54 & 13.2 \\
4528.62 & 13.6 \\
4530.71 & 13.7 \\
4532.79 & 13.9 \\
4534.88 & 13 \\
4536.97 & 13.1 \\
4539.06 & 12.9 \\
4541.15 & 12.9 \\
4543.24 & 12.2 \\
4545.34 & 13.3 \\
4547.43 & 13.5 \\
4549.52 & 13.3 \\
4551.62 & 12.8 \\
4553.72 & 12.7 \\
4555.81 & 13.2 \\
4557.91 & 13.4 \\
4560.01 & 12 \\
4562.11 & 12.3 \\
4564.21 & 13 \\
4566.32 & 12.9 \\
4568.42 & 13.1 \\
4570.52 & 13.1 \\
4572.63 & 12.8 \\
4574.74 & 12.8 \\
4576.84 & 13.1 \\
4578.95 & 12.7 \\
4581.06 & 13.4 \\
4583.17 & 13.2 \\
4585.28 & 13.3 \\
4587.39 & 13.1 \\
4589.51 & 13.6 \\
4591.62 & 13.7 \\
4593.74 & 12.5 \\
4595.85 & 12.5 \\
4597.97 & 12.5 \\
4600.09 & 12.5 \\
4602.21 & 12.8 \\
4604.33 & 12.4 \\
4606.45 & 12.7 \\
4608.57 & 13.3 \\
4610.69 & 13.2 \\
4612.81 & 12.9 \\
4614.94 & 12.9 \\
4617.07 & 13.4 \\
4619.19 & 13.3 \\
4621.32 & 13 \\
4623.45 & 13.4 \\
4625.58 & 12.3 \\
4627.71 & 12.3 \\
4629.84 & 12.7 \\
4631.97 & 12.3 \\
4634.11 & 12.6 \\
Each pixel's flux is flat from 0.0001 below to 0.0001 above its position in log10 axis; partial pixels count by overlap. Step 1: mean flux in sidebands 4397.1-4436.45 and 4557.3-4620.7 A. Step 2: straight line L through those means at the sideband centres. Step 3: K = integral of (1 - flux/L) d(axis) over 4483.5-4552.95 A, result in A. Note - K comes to 9.8 A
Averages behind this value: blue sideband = 20.1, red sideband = 12.9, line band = 13.6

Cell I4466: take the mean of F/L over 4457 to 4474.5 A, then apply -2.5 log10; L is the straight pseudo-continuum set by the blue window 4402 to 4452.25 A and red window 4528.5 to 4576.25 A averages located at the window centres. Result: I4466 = 0.150 mag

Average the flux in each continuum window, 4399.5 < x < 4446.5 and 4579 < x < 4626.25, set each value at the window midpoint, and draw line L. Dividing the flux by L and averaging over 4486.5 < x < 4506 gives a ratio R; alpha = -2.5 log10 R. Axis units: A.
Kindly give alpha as 0.194 mag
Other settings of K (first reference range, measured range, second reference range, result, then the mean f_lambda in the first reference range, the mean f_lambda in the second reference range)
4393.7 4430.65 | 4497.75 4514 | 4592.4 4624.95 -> 2.8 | 20.4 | 12.9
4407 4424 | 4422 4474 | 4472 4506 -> 3.7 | 20.1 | 14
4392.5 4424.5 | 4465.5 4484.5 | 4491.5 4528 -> 2.1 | 20.8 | 13.8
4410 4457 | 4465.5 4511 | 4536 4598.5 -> 4.5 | 17.7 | 13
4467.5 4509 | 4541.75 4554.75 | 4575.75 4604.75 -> 0.5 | 14.1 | 13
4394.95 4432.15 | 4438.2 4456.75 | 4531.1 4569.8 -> 2.9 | 20.4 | 13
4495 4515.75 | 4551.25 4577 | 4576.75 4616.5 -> 0.9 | 13.9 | 13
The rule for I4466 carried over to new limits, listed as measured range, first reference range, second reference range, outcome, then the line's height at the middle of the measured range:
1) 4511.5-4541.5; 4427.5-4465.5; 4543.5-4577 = 0.03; 13.9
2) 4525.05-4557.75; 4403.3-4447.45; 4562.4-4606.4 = 0.11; 14.6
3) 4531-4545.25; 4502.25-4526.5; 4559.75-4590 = 0.03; 13.5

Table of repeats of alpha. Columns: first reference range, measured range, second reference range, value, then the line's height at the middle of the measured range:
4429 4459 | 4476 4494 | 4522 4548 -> 0.06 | 14.9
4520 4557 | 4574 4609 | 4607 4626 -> 0.02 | 13.1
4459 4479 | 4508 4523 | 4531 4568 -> -0.01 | 13.7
